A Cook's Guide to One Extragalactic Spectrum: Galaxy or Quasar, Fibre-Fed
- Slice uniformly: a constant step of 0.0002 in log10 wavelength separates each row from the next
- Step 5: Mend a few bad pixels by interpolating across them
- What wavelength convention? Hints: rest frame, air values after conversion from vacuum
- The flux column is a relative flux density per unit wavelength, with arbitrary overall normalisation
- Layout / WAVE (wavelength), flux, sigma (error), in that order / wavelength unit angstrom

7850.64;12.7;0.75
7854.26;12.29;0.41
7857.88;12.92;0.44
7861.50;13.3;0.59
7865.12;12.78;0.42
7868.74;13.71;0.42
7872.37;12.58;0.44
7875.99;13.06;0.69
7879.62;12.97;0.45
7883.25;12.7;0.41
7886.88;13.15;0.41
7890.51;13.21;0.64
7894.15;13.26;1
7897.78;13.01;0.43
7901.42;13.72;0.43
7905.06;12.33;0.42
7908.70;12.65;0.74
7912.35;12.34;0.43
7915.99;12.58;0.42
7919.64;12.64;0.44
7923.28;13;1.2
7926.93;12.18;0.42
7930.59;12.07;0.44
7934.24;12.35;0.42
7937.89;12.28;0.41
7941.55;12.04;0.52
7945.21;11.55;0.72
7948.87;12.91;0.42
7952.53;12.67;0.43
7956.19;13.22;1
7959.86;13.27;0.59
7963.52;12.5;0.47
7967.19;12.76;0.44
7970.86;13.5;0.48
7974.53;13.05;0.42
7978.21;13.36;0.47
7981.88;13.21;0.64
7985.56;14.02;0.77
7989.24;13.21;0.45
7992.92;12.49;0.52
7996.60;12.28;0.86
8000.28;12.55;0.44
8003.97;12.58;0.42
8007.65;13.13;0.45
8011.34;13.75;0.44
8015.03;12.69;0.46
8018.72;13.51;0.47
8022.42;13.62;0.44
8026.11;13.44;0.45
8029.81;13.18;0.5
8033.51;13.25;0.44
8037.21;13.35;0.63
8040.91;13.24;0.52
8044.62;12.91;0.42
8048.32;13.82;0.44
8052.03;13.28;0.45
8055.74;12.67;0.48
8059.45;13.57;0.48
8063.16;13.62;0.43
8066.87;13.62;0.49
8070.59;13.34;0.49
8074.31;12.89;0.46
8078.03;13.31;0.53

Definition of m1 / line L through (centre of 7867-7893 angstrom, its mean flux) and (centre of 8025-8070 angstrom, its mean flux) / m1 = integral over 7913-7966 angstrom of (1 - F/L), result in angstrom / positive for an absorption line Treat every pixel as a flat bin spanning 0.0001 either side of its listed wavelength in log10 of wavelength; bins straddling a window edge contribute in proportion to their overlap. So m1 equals 2.56 angstrom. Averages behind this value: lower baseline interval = 13.1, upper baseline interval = 13.3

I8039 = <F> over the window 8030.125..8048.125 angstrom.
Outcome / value 13.2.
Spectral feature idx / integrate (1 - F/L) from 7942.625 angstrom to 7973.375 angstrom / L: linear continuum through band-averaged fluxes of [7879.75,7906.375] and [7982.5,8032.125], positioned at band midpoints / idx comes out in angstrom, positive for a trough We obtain 0.7 angstrom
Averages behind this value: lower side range 13.1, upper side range 13.1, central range 12.8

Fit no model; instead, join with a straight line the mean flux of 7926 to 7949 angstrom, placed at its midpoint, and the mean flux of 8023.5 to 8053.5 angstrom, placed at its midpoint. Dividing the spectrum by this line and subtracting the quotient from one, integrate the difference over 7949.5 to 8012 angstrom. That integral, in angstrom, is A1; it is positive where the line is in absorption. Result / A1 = -1.9 angstrom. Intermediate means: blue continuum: 12.1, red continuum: 13.3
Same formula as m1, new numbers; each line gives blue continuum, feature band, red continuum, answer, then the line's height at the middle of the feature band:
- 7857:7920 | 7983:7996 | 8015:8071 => 0.06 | 13.2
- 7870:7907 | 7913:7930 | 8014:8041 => 0.70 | 13.1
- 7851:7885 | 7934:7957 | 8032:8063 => 1.18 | 13.1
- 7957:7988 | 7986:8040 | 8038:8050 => 0.69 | 13.3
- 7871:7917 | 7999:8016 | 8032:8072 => 0.32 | 13.2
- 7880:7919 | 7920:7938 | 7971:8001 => 0.75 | 12.9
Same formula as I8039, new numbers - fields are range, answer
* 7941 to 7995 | 12.9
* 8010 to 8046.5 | 13.3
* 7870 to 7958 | 12.7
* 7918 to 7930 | 12.5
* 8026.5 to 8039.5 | 13.3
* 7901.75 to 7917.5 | 12.6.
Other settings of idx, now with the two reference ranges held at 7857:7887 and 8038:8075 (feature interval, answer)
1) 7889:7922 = 0.5 angstrom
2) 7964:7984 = 0.1 angstrom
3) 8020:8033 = -0.1 angstrom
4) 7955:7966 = 0.2 angstrom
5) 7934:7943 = 0.6 angstrom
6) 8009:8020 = 0.0 angstrom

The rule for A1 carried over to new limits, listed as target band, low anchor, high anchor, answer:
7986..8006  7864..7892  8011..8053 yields 0.80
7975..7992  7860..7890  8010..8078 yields -0.19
